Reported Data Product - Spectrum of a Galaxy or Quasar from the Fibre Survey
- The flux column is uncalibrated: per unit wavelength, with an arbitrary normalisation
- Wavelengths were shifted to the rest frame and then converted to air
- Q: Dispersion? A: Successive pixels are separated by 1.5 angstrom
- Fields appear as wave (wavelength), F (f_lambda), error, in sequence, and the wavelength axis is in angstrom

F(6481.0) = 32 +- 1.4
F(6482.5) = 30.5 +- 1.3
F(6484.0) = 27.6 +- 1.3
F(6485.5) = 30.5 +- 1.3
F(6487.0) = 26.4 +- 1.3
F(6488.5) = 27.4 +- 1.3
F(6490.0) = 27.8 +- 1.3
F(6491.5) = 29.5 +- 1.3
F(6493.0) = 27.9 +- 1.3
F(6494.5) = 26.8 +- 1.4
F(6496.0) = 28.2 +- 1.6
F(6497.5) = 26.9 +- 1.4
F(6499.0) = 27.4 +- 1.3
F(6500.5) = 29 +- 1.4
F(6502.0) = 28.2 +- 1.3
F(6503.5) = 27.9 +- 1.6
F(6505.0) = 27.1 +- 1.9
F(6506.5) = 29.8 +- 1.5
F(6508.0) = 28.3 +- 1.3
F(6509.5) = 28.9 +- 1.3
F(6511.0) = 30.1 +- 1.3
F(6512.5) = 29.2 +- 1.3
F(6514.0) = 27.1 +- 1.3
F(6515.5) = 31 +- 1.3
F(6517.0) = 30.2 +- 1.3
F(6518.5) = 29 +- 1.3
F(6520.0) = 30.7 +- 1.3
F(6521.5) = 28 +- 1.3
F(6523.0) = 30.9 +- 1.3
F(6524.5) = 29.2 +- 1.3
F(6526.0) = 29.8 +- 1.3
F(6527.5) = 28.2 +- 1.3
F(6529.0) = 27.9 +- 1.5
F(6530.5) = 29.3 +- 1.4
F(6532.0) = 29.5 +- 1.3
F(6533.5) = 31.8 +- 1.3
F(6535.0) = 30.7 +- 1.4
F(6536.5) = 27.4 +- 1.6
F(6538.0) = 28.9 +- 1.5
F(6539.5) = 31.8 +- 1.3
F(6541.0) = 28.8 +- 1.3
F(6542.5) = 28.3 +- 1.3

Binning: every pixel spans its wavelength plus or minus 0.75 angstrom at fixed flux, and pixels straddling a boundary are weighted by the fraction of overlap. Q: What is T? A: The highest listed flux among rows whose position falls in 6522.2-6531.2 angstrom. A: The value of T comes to 30.9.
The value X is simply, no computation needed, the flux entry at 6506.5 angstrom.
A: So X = 29.8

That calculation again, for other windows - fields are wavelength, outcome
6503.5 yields 27.9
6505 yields 27.1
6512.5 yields 29.2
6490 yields 27.8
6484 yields 27.6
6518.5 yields 29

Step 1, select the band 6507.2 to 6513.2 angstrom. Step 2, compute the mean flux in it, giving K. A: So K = 29.1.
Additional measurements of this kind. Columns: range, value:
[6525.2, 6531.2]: 28.8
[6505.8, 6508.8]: 29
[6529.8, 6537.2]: 29.8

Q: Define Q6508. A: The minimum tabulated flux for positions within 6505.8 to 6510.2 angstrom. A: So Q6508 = 28.3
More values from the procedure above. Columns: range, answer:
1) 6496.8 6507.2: 26.9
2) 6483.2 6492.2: 26.4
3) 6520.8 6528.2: 28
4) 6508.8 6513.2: 28.9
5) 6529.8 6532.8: 29.3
